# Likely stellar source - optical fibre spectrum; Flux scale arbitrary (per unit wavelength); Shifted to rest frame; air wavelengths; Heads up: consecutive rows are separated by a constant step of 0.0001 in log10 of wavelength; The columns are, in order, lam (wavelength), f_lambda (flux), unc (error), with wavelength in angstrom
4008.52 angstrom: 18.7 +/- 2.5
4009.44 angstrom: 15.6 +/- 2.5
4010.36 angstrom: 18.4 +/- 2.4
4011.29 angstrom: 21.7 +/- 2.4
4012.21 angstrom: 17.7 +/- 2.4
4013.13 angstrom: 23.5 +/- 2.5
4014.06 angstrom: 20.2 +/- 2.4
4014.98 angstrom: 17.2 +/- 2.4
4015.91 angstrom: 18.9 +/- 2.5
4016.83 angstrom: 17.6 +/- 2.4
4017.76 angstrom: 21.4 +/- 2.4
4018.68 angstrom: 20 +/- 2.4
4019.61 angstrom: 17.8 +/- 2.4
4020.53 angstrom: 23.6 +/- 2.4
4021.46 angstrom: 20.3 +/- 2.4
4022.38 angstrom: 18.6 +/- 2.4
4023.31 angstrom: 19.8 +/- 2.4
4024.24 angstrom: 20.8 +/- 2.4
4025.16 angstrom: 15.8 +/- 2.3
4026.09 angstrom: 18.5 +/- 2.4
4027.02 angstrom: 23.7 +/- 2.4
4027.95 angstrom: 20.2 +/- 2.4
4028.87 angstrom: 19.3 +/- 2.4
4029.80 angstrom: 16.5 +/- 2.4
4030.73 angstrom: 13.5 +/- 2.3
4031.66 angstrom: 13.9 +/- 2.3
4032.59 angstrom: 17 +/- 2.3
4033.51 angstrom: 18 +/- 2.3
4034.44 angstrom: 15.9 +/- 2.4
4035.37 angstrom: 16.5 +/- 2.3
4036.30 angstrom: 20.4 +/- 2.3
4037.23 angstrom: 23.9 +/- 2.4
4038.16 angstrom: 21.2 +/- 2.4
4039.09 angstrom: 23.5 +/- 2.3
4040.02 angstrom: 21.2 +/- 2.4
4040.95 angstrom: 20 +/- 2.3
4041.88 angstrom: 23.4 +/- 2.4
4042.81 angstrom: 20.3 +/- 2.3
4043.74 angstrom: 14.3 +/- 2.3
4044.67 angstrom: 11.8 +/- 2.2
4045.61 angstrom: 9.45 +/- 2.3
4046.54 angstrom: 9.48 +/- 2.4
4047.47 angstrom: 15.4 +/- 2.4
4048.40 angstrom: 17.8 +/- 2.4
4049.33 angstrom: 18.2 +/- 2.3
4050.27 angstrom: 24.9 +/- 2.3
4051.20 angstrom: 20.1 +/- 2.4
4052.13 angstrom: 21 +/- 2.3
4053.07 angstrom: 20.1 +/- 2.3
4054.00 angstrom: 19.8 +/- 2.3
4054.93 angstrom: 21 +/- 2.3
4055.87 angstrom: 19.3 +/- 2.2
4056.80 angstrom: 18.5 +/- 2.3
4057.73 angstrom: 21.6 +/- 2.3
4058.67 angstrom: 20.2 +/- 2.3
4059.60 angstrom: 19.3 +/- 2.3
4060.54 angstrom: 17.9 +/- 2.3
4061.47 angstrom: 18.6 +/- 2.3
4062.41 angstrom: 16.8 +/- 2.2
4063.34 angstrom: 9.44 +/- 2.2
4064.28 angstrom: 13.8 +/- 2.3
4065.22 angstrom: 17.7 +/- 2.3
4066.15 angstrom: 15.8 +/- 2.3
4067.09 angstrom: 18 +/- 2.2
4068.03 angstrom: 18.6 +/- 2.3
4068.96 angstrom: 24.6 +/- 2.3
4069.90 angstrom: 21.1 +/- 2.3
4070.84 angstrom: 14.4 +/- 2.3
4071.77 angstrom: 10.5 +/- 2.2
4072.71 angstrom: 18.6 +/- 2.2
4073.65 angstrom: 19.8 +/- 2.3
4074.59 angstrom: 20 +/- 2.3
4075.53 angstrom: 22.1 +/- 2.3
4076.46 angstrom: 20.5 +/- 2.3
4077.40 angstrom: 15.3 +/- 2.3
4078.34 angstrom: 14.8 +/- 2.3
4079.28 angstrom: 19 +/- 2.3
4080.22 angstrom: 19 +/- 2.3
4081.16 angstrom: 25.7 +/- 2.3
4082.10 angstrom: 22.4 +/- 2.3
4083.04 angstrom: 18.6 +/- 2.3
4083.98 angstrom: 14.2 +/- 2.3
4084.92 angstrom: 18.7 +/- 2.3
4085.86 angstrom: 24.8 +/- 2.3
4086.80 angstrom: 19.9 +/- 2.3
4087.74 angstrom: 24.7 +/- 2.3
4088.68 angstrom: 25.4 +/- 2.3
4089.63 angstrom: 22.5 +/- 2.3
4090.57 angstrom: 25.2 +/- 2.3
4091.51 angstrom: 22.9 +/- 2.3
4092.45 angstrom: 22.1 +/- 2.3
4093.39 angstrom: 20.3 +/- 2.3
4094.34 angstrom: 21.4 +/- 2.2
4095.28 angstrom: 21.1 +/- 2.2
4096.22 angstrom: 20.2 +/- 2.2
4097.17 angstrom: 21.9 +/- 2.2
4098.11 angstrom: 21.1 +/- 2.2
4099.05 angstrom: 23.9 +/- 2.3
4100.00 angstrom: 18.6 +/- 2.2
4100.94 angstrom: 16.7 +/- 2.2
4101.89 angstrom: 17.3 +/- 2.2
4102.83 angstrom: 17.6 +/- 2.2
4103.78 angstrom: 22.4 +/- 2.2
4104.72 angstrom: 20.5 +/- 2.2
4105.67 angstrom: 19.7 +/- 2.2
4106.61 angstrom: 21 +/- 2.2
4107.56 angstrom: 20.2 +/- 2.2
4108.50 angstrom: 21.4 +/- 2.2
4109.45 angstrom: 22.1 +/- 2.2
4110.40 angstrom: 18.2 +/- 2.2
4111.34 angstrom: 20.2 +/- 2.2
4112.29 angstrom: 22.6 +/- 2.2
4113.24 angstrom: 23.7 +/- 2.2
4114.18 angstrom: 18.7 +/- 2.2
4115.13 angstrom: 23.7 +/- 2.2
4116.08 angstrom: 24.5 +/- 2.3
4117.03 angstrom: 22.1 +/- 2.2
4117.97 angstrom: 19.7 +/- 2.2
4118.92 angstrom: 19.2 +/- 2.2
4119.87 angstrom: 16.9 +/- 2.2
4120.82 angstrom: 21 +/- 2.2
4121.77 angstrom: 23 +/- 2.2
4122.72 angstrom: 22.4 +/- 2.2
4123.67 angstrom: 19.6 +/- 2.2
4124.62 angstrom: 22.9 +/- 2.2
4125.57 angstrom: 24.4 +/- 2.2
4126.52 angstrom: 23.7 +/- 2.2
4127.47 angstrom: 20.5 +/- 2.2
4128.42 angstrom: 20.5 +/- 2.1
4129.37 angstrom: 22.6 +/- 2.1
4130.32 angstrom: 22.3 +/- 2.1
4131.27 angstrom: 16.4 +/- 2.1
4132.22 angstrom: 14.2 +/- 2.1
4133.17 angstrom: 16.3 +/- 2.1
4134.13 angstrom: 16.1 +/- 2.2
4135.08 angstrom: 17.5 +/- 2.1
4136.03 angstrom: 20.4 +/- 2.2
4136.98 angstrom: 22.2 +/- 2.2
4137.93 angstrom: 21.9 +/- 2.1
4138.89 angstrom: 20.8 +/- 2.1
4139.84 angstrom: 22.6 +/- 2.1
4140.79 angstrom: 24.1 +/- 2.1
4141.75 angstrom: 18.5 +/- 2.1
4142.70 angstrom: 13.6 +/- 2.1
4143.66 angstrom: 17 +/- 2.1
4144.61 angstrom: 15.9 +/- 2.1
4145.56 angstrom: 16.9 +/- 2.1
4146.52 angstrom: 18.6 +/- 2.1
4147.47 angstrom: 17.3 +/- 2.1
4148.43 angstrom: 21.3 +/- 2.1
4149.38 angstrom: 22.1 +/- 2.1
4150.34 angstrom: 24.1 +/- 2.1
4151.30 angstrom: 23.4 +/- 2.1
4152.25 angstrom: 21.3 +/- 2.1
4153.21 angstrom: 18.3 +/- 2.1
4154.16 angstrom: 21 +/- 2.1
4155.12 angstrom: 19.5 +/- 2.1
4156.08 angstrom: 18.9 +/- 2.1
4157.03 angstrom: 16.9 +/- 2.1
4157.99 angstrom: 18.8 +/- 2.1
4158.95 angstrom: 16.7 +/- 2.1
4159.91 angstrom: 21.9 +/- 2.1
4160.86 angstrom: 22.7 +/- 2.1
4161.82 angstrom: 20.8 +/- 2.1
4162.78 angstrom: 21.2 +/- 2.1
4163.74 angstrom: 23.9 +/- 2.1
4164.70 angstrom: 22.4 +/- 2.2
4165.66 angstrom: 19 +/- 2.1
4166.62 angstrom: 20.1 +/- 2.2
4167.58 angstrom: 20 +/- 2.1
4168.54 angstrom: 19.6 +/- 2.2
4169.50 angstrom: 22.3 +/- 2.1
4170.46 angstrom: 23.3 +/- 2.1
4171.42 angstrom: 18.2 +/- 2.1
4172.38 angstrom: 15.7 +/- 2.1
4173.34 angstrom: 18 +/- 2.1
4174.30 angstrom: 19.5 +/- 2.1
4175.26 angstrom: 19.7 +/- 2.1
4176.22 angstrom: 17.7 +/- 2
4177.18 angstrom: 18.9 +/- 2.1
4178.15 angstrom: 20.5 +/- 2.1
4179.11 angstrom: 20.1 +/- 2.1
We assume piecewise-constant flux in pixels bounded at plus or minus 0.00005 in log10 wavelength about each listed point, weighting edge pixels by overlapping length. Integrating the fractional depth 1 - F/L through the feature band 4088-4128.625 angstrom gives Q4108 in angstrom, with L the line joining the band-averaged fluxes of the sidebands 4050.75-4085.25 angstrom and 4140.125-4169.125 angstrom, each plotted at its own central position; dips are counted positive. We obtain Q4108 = -4.4 angstrom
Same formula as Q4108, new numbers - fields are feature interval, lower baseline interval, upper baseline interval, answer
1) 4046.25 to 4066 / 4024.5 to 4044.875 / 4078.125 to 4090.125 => 1.46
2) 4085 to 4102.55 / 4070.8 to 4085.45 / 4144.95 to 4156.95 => -2.54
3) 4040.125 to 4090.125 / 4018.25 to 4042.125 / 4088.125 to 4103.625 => 4.01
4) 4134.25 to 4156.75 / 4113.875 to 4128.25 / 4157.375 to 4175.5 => 1.07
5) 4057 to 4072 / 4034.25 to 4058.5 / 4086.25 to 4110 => 1.63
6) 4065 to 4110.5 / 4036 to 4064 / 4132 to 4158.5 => -2.91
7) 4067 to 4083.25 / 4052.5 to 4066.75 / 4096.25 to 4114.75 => -0.23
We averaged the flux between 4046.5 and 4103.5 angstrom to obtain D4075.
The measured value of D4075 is 19.4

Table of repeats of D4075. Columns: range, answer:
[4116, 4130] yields 21.5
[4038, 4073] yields 18.1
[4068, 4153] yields 20.3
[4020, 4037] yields 18.5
